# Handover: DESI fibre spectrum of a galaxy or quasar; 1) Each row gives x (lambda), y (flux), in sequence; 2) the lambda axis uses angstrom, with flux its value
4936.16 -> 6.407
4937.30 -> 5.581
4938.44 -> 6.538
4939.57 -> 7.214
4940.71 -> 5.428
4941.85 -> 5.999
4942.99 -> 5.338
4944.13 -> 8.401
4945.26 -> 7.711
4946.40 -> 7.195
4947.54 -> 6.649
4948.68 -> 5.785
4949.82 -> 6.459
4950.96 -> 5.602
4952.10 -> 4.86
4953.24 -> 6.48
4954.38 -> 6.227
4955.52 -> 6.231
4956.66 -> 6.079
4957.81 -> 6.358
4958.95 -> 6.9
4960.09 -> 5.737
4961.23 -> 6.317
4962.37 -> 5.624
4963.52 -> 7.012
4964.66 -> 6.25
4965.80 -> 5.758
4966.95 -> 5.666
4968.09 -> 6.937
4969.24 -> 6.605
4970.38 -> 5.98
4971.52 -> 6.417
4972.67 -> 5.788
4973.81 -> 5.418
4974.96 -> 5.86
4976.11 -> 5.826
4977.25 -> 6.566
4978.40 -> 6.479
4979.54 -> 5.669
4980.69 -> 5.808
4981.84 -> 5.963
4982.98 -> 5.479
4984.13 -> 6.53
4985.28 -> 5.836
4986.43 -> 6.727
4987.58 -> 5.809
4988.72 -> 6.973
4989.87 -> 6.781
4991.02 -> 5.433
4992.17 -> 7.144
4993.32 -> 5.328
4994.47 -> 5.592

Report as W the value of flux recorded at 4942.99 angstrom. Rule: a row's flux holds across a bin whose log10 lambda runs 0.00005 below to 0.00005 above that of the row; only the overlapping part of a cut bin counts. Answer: 5.338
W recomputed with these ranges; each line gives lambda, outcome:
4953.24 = 6.48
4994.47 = 5.592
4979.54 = 5.669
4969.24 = 6.605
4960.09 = 5.737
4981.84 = 5.963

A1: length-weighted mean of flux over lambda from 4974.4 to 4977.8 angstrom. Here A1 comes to 6.08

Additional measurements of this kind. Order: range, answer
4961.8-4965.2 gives 6.29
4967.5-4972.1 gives 6.48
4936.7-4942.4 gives 6.15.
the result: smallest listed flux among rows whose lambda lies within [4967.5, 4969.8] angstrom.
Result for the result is 6.605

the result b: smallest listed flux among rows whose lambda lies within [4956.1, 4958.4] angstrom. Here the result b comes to 6.079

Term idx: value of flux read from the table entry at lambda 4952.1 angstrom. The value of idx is 4.86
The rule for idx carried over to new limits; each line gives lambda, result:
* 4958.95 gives 6.9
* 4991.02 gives 5.433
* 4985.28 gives 5.836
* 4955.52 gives 6.231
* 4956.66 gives 6.079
